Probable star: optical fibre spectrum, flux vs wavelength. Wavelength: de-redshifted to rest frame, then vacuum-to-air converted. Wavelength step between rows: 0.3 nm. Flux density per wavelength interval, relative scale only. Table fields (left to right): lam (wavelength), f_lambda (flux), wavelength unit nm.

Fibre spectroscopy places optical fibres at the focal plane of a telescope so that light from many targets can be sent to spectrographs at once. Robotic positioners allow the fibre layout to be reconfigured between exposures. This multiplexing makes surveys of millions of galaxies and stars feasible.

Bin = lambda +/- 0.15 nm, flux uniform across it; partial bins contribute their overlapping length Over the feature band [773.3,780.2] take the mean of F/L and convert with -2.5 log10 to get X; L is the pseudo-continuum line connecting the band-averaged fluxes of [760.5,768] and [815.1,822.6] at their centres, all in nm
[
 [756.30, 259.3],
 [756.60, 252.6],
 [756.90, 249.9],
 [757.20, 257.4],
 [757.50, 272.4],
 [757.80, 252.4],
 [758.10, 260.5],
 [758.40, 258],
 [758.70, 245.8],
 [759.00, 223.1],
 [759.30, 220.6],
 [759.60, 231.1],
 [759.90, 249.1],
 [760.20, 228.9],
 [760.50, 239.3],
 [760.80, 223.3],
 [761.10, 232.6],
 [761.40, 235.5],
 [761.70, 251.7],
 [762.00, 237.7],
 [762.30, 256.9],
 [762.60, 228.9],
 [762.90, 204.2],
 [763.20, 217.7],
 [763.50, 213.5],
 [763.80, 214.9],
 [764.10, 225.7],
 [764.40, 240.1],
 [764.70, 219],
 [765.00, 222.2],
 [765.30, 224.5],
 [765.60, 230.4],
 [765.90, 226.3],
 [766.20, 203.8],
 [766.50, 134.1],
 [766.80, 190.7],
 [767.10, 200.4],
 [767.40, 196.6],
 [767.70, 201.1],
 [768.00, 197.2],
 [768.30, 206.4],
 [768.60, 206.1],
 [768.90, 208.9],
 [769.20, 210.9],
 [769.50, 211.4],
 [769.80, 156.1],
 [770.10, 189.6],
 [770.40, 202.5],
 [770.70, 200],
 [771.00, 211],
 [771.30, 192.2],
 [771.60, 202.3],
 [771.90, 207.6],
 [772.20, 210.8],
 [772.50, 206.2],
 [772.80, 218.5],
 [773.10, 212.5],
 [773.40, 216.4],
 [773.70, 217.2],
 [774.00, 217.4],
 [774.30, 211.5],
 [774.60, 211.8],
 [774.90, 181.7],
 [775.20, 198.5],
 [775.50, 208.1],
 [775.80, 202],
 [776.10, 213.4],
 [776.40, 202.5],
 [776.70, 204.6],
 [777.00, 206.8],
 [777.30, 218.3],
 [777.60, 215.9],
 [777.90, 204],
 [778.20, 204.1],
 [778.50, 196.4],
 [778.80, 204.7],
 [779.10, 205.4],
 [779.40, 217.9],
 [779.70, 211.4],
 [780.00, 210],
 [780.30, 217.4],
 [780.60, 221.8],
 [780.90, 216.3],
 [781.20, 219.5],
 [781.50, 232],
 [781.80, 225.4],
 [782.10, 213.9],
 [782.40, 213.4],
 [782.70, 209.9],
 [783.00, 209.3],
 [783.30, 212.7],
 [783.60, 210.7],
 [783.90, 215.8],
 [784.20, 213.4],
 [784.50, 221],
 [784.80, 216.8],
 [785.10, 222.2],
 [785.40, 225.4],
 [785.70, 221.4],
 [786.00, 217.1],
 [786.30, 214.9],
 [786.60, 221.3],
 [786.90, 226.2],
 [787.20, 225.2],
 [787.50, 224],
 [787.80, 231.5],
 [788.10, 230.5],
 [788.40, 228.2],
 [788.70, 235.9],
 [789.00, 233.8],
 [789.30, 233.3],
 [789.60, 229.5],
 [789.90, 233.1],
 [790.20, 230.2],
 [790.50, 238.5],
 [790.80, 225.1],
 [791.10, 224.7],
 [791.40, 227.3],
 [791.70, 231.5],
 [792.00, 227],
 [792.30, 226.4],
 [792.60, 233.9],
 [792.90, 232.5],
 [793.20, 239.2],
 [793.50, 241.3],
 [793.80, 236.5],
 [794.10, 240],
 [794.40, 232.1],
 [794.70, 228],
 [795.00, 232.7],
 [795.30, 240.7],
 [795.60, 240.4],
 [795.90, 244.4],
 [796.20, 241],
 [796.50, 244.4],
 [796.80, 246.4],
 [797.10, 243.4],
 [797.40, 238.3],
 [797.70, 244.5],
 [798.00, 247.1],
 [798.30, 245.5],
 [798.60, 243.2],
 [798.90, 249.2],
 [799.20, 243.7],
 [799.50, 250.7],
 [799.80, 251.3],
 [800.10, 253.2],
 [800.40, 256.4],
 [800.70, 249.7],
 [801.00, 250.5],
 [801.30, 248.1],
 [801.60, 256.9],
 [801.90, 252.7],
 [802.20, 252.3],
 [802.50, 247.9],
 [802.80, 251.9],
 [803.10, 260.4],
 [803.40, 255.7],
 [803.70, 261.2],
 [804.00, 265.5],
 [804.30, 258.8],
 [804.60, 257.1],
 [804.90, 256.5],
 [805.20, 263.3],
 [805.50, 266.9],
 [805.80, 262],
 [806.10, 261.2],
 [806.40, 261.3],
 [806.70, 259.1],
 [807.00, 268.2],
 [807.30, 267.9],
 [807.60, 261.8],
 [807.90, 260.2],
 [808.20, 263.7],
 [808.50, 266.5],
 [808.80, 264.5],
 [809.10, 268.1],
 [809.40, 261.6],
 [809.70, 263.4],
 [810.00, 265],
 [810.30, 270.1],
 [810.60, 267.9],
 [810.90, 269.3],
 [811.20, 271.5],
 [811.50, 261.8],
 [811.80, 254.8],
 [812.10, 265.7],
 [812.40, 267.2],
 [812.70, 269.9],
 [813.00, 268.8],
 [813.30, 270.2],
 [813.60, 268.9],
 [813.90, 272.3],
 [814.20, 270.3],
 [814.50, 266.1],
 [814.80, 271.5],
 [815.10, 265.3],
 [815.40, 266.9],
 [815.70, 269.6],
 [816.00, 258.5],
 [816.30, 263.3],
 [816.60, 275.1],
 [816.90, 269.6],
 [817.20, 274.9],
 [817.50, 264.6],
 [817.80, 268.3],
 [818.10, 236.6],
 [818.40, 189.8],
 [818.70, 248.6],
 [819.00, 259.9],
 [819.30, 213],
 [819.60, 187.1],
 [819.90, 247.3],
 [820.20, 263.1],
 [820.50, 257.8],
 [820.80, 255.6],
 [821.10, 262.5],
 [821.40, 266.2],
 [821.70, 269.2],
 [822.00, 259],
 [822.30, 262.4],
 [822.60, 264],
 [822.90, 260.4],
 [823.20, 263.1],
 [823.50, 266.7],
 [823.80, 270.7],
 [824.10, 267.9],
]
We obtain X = 0.09 mag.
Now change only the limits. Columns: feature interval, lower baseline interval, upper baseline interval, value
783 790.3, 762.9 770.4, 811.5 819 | 0.03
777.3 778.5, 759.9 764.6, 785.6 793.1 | 0.11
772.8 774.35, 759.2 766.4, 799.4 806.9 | 0.10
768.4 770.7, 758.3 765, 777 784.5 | 0.13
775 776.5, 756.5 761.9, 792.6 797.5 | 0.18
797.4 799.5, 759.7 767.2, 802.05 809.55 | 0.04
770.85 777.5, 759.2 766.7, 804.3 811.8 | 0.13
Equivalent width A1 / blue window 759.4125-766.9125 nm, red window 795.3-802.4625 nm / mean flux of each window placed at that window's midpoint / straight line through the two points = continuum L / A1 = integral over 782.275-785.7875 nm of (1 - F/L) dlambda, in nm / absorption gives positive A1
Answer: 0.318 nm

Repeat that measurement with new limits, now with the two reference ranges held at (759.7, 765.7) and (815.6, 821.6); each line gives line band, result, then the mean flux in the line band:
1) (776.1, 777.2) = 0.135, 206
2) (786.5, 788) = 0.084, 226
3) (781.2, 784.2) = 0.273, 216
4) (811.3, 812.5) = -0.066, 263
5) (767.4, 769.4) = 0.236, 205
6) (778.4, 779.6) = 0.150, 207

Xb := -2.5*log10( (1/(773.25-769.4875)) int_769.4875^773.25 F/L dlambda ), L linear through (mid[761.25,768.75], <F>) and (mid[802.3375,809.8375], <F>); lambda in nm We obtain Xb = 0.11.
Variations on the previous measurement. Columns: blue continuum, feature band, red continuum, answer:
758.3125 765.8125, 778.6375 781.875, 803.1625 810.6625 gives 0.13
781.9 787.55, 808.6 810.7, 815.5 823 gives -0.09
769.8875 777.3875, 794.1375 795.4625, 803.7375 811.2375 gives 0.04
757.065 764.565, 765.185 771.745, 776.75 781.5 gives 0.13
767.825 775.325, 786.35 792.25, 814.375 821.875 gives -0.03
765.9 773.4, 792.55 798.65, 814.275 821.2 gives -0.05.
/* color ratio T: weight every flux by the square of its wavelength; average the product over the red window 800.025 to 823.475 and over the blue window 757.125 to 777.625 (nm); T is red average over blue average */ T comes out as 1.34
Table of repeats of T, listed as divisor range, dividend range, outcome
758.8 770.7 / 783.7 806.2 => 1.20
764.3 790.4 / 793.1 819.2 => 1.30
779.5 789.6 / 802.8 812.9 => 1.27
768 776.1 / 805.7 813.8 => 1.43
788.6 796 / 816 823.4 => 1.16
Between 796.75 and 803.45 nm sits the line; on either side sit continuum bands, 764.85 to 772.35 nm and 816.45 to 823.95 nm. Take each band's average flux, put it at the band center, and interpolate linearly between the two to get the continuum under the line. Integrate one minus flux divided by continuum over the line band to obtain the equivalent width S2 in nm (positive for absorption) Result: -0.45 nm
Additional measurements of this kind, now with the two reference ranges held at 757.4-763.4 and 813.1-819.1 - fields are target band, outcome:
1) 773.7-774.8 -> 0.141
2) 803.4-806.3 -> -0.048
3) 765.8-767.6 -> 0.369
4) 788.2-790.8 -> 0.187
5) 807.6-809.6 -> -0.043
